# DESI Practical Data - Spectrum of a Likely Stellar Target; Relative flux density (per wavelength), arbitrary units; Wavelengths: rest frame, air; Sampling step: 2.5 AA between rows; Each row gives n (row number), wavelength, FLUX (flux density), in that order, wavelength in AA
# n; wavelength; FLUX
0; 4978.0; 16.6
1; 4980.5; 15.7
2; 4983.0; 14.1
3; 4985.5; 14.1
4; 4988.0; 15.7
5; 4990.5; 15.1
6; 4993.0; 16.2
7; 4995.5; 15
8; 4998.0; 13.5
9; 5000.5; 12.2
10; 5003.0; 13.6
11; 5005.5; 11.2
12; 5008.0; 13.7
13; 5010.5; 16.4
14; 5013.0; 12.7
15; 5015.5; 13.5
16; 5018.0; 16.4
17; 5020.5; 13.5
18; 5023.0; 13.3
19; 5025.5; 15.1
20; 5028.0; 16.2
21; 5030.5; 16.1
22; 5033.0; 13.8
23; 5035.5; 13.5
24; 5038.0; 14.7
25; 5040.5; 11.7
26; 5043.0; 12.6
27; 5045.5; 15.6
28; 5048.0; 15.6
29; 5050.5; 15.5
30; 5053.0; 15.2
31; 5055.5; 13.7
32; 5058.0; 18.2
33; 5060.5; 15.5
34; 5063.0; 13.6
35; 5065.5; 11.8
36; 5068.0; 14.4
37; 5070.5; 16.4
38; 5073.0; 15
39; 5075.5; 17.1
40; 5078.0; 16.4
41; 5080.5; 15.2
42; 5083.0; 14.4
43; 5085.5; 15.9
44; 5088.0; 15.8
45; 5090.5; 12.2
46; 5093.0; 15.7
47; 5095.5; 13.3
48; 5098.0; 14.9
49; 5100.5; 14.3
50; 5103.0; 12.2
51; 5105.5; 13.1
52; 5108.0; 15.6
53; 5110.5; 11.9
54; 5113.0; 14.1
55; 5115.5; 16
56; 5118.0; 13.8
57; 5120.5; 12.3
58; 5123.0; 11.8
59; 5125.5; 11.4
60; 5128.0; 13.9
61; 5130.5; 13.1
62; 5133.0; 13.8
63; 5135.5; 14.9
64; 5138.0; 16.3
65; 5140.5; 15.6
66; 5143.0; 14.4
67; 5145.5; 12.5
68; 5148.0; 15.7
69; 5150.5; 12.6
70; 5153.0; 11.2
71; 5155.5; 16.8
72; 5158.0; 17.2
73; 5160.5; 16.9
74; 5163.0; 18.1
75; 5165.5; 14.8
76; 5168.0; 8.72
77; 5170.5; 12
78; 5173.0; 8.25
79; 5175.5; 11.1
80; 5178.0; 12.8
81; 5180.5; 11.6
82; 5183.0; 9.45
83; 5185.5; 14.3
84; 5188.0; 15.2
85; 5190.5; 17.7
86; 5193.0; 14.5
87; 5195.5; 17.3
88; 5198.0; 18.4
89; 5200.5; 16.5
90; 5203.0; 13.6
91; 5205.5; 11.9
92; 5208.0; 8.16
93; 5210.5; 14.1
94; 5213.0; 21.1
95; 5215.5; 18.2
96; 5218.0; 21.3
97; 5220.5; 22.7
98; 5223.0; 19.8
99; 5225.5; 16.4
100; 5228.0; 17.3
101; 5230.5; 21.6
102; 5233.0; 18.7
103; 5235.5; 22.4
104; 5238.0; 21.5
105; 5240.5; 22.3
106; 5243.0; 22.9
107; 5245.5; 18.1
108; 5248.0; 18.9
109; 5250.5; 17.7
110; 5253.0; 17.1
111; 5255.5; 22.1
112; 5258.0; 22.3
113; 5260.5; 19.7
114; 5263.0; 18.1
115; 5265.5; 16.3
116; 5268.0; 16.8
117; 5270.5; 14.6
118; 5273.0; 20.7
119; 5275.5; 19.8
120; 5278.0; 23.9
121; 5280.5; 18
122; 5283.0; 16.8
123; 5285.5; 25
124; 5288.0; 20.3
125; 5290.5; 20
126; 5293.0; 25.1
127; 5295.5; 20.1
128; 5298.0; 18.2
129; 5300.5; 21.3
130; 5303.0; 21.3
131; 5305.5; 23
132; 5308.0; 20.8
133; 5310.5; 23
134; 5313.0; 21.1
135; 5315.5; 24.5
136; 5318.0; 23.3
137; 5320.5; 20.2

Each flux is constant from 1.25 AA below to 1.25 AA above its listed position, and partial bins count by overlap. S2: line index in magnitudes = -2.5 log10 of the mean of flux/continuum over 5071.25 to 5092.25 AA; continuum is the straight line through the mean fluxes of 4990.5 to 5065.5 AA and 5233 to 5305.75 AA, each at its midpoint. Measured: 0.025 mag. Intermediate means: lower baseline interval 14.4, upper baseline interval 20.1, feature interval 15.3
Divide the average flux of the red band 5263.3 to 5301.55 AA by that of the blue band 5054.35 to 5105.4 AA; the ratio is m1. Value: 1.34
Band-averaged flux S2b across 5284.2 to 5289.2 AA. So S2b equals 22.6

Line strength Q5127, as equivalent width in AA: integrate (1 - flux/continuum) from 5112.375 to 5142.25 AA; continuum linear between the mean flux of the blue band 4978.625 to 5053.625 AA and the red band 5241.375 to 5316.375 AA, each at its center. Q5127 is 5.2 AA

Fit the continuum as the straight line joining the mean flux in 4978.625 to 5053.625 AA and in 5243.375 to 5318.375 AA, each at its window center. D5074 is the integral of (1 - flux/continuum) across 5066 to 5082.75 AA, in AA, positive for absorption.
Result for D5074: 0.2 AA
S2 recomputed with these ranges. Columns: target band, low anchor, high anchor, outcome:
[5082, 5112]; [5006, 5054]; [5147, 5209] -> 0.003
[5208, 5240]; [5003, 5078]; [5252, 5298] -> -0.031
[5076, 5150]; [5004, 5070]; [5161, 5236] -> 0.056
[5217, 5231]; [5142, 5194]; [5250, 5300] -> -0.176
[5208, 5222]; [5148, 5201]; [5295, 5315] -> -0.133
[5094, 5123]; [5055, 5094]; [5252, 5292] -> 0.159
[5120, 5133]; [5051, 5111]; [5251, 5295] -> 0.250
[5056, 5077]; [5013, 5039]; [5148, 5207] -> -0.062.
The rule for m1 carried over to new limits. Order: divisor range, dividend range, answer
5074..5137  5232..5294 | 1.41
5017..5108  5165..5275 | 1.15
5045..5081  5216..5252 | 1.31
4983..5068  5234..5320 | 1.43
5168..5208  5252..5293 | 1.48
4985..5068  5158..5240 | 1.11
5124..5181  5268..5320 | 1.53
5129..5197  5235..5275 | 1.39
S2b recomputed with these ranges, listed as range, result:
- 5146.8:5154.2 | 13.2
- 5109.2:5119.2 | 14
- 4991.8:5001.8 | 14.2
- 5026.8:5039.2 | 14.9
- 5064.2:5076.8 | 14.9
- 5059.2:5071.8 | 14.4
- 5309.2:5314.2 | 22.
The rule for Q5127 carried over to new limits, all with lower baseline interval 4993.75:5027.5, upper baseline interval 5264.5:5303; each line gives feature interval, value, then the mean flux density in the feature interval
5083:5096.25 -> 0.88 AA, 14.6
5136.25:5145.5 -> 0.97 AA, 15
